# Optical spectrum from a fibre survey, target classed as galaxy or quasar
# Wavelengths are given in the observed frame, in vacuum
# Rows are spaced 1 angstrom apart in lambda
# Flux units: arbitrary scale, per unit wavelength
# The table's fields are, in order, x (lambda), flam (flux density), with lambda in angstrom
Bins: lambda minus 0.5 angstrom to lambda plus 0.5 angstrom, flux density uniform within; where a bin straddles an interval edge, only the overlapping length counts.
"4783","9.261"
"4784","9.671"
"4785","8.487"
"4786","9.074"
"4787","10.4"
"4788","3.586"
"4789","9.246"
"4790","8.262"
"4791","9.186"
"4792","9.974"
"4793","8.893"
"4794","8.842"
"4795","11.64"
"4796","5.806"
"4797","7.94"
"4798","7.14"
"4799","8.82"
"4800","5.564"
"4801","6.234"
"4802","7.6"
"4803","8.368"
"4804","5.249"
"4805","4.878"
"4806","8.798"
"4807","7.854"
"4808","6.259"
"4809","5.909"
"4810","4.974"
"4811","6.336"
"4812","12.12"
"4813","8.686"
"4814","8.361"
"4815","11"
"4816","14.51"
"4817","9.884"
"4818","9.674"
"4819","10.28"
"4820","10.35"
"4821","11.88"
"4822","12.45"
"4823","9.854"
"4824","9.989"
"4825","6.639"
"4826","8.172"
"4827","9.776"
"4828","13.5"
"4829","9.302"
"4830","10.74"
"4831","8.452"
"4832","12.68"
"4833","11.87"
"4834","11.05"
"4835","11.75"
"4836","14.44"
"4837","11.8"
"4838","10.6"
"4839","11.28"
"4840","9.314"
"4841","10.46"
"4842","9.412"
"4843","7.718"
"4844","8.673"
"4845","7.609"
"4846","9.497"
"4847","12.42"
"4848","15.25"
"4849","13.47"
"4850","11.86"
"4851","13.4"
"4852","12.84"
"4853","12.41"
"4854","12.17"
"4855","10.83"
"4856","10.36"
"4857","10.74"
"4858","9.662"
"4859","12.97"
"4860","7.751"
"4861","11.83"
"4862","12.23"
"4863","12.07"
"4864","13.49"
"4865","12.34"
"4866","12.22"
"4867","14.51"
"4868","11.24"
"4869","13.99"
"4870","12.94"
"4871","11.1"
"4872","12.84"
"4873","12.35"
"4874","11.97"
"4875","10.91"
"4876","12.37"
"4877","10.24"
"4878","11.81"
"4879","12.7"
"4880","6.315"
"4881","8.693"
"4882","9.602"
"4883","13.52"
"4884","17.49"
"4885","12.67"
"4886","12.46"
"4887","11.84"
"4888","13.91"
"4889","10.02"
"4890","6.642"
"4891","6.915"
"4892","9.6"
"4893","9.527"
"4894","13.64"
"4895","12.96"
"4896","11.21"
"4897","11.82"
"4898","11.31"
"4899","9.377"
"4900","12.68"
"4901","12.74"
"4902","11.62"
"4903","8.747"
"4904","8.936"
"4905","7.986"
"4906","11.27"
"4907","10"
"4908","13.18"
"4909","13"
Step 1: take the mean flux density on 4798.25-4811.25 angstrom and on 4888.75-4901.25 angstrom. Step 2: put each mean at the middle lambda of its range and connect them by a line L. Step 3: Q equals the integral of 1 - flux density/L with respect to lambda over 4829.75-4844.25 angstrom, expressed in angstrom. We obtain -4.7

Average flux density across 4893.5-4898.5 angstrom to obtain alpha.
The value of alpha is 12.2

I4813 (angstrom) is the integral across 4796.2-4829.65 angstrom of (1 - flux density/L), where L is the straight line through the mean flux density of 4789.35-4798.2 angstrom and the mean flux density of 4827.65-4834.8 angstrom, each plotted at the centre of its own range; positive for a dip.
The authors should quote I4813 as 4.2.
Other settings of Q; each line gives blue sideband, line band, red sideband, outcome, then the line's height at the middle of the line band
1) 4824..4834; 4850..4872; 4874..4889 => -1.73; 11.1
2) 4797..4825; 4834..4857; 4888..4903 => -4.29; 9.47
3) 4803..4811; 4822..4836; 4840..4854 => -2.32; 9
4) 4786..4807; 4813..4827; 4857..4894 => -1.95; 8.93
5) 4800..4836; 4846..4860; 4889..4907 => -3.07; 9.79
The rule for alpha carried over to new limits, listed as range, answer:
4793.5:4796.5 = 8.76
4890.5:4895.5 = 10.5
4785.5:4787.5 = 9.74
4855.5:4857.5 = 10.6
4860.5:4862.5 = 12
